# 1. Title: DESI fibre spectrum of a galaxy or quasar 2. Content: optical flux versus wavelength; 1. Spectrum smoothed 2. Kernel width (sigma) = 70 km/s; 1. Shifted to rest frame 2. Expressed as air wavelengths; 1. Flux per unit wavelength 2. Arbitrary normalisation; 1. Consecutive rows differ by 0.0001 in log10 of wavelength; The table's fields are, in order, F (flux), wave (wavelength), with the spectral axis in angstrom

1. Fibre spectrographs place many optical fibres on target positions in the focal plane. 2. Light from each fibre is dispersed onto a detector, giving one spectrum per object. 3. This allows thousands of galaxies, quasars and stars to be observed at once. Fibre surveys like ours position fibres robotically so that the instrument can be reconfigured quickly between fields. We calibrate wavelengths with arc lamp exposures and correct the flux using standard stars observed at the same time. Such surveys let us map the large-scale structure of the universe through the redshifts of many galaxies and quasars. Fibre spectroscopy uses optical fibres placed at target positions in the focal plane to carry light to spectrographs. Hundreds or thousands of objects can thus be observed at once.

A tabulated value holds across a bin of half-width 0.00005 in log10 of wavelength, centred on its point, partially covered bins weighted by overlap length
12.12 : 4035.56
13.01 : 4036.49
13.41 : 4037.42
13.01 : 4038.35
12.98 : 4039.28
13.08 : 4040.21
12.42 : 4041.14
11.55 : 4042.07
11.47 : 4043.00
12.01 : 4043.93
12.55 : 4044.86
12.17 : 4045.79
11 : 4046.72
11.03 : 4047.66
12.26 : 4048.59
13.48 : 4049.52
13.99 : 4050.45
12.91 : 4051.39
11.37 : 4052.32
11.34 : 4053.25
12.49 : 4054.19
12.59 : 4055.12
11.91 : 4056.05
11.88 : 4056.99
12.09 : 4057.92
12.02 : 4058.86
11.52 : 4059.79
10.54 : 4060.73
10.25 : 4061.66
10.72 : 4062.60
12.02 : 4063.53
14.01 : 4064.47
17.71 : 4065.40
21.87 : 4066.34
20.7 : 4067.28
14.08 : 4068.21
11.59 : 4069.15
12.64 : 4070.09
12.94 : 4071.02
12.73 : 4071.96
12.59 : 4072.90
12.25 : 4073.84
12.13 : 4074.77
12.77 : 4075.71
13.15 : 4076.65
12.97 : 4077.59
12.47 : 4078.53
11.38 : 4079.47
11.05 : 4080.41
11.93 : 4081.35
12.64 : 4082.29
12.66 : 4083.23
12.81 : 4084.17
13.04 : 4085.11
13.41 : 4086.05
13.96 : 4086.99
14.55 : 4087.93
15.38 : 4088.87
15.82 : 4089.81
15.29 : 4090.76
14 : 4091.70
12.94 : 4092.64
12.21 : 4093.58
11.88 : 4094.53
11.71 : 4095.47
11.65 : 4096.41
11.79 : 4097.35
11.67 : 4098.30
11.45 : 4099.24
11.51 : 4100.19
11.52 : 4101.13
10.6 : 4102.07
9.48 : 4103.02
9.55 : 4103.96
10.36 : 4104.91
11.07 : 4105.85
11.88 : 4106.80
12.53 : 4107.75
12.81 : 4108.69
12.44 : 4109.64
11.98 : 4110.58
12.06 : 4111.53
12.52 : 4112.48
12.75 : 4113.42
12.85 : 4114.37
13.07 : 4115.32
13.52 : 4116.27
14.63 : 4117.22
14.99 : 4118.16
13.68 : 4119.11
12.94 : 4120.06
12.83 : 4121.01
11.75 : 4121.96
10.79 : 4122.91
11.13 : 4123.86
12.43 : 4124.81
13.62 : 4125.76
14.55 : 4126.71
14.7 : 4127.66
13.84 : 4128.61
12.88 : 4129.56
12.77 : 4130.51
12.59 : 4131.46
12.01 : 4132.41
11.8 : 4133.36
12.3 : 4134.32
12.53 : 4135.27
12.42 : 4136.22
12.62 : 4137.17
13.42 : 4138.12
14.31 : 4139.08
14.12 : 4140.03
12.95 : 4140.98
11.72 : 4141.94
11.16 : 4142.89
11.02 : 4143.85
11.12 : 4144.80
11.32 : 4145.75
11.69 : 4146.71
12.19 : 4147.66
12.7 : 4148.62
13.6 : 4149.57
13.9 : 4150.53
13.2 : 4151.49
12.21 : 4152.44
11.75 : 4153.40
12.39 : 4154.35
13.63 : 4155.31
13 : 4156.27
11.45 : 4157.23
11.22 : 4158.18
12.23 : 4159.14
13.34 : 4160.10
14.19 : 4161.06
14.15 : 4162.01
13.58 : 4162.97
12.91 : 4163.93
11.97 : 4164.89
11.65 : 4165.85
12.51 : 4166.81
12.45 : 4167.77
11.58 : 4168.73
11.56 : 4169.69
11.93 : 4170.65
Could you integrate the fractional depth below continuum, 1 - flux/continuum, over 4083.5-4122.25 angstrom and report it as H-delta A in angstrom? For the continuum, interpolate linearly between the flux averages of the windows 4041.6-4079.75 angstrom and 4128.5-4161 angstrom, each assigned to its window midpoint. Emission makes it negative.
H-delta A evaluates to 0.1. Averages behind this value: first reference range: 12.8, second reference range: 12.5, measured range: 12.6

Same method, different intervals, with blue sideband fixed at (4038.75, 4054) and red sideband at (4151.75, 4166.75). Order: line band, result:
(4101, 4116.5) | 0.8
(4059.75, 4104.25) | -1.9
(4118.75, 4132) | -0.4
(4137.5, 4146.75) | 0.2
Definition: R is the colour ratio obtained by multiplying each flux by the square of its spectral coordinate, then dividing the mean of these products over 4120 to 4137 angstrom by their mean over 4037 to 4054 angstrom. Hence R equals 1.07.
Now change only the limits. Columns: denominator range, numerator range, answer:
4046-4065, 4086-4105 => 1.06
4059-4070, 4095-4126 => 0.88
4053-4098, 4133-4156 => 0.99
